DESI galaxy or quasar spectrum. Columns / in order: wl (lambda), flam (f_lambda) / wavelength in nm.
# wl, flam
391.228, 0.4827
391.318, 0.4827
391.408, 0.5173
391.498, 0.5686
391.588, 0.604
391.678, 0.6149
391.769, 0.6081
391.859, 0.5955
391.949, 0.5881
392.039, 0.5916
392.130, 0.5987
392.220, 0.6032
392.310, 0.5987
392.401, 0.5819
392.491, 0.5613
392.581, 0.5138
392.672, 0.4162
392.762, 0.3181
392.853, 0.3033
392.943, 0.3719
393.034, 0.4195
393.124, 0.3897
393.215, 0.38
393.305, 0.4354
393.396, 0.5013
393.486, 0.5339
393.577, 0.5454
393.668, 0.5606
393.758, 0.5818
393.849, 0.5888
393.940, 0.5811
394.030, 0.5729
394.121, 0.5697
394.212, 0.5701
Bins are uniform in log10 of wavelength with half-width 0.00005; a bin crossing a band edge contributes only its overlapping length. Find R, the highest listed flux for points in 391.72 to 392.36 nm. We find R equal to 0.6081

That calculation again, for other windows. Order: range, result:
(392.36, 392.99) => 0.5819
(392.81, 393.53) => 0.5339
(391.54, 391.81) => 0.6149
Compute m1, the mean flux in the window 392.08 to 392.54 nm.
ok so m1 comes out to 0.588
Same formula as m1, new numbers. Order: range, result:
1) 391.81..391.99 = 0.594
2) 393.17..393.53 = 0.463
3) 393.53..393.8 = 0.562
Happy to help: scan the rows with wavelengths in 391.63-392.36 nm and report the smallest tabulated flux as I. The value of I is 0.5881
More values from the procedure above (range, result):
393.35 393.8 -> 0.5013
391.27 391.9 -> 0.4827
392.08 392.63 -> 0.5138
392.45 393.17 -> 0.3033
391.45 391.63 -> 0.5686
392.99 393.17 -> 0.3897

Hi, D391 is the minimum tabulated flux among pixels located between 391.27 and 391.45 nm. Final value 0.4827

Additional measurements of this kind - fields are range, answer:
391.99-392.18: 0.5916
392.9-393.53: 0.3719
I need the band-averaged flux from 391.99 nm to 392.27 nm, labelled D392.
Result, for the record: 0.598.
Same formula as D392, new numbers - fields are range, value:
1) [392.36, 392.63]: 0.551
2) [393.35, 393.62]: 0.526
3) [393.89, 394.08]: 0.578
